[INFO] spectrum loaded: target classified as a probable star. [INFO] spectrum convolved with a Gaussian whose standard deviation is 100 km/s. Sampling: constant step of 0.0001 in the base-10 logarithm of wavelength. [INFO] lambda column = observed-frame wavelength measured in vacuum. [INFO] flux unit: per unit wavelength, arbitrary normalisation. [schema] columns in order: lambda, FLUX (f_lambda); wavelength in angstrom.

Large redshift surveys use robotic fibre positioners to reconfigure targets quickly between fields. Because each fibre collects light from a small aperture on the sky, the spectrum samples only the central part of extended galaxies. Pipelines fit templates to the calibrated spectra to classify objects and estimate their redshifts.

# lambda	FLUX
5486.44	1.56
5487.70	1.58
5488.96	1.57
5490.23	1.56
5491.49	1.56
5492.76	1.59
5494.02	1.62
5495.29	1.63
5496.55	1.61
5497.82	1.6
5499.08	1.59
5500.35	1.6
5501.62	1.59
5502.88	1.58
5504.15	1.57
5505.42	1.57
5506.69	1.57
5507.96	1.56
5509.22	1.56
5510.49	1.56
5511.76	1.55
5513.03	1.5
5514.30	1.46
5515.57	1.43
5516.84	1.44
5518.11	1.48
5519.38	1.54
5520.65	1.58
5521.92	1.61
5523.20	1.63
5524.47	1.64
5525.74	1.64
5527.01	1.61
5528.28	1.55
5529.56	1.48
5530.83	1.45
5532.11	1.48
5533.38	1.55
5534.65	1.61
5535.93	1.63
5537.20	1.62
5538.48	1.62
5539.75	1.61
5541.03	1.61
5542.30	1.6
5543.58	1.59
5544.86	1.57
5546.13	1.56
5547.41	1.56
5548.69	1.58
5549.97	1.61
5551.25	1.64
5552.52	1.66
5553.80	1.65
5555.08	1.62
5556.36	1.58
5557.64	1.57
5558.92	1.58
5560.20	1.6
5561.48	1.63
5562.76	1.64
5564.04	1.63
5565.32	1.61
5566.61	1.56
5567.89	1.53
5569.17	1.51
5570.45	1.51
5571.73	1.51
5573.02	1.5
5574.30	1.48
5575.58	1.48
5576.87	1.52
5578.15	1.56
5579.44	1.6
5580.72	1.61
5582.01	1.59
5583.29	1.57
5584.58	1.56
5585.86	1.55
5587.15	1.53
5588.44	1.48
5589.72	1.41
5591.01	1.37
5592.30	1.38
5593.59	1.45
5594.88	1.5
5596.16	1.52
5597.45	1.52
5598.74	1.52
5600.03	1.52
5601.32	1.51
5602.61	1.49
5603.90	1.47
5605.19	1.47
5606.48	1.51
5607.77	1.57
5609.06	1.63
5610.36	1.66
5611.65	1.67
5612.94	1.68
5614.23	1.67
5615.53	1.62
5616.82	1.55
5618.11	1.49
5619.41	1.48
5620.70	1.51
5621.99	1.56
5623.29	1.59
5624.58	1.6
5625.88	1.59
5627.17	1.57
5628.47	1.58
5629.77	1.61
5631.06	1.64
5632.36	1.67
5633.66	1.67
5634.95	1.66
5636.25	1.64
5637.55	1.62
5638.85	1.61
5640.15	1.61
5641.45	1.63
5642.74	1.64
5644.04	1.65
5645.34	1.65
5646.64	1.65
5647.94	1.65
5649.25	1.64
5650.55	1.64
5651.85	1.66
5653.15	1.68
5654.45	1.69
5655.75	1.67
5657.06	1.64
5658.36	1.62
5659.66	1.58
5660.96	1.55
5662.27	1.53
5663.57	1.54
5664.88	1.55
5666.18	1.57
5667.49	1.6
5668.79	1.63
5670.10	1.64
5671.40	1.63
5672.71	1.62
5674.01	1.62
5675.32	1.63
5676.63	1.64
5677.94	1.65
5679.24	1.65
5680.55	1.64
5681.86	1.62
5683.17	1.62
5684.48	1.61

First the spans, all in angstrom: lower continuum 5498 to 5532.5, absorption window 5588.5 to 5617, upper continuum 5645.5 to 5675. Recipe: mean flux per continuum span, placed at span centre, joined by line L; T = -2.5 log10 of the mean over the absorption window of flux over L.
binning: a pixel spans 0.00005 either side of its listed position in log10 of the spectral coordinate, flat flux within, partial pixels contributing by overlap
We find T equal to 0.04 mag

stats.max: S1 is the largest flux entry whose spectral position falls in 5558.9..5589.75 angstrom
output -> 1.64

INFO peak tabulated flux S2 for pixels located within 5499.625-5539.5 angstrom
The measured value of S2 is 1.64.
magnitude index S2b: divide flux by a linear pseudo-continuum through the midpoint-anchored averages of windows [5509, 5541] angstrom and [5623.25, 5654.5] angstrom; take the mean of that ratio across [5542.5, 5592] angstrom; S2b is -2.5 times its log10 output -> 0.02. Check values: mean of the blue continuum 1.55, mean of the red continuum 1.63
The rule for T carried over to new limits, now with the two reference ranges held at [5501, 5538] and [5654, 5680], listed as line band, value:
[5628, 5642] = -0.02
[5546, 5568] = -0.02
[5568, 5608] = 0.05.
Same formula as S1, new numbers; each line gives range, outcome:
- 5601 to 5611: 1.66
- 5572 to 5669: 1.69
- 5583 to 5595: 1.57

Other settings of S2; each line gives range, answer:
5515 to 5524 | 1.63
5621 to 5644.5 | 1.67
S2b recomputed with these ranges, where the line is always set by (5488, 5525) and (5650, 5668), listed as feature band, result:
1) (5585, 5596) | 0.088 mag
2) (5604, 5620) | 0.010 mag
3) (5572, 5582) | 0.033 mag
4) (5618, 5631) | 0.023 mag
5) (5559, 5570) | -0.005 mag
